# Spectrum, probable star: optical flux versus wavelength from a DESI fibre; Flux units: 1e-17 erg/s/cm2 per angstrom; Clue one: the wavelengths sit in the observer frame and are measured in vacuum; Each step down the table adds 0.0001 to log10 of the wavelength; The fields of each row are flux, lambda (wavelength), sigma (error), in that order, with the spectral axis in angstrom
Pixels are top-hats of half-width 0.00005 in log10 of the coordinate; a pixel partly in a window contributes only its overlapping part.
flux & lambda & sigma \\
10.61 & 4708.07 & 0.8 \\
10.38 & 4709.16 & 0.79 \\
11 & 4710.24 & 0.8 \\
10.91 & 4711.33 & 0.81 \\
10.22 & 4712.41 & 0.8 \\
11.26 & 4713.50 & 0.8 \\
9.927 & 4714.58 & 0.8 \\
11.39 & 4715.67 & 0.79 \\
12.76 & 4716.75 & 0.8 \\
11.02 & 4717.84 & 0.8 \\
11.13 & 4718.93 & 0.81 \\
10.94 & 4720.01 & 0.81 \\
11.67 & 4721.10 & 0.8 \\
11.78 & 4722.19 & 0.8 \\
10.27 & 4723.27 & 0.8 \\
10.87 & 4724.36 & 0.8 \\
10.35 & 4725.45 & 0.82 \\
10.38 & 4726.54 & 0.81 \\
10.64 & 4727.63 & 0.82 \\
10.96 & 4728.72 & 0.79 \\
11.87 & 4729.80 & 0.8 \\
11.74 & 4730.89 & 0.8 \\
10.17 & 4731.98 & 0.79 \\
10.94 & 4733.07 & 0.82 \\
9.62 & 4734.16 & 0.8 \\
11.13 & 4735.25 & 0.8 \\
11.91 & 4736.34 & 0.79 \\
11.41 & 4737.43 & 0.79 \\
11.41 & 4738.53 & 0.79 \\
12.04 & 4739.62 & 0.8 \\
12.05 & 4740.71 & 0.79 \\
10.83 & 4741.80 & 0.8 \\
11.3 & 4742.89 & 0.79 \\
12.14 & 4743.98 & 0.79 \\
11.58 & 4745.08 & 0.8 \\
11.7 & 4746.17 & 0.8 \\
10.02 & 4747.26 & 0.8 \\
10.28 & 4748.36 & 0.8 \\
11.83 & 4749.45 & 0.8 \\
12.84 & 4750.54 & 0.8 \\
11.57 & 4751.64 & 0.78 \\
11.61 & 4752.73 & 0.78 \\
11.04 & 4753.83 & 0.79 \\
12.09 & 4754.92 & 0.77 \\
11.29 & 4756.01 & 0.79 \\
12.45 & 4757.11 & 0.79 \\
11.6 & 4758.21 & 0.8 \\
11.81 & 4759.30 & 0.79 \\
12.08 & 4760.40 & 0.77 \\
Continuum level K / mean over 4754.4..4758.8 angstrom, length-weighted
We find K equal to 11.9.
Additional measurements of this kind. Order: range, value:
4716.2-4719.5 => 11.6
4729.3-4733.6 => 11.2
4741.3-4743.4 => 11.1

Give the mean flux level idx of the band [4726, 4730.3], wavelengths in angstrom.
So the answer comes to 11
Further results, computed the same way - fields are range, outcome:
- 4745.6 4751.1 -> 11.3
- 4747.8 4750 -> 11.1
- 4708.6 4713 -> 10.6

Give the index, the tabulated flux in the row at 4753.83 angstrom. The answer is 11.04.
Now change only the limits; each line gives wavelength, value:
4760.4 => 12.08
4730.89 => 11.74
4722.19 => 11.78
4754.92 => 12.09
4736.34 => 11.91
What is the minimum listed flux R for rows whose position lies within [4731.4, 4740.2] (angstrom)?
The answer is 9.62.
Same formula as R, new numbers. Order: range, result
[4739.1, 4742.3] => 10.83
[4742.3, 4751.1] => 10.02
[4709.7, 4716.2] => 9.927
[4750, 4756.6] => 11.04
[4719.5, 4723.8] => 10.27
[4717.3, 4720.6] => 10.94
